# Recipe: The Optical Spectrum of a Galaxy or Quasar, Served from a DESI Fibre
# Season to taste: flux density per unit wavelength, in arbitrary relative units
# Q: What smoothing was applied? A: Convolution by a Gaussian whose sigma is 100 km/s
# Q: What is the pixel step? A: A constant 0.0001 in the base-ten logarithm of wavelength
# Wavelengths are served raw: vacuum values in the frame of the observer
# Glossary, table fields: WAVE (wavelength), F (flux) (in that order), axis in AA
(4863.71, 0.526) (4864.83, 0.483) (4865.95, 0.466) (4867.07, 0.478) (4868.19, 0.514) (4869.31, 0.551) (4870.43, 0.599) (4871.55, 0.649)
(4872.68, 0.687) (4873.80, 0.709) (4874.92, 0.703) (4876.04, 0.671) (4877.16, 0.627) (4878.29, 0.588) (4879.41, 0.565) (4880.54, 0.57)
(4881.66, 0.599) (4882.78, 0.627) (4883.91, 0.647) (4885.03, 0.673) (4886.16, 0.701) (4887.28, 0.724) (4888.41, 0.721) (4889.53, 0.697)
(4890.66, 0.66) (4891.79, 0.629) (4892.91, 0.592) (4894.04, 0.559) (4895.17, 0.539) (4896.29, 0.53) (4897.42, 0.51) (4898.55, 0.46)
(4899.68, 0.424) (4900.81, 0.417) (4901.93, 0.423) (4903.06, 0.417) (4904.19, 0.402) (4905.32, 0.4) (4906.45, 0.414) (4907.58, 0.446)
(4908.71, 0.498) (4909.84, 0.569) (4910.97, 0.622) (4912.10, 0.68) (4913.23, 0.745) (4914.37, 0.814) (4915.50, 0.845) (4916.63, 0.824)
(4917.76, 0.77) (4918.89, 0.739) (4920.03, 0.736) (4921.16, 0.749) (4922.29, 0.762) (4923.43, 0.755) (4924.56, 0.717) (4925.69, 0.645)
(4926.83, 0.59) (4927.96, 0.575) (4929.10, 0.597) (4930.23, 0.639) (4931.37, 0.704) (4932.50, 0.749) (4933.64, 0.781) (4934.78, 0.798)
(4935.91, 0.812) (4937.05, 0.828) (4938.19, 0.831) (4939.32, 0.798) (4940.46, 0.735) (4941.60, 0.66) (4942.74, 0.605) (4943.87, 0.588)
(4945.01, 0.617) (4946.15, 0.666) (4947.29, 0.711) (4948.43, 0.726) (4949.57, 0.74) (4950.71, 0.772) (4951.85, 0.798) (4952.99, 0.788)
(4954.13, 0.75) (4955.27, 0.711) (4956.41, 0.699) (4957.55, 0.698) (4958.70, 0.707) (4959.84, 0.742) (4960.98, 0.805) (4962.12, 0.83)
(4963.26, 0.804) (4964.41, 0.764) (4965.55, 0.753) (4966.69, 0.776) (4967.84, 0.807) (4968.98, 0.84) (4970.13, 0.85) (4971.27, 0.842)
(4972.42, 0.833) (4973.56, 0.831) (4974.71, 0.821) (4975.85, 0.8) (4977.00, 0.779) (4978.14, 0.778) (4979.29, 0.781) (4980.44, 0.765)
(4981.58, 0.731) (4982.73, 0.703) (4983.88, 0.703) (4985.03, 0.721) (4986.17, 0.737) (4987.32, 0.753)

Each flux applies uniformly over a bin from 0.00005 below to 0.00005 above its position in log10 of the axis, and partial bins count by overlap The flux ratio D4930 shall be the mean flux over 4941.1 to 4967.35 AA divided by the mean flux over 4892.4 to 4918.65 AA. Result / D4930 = 1.29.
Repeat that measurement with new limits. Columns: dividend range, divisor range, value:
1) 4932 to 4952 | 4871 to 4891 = 1.12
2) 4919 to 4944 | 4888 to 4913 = 1.35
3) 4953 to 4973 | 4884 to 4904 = 1.37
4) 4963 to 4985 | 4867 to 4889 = 1.24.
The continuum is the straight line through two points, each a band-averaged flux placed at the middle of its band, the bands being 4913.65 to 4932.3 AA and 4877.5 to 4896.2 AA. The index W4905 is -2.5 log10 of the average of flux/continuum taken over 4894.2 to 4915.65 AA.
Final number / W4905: 0.26 mag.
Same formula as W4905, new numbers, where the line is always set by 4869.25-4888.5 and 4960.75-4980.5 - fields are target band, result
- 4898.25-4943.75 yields 0.11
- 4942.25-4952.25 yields 0.11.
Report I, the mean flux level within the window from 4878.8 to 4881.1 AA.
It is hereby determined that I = 0.568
